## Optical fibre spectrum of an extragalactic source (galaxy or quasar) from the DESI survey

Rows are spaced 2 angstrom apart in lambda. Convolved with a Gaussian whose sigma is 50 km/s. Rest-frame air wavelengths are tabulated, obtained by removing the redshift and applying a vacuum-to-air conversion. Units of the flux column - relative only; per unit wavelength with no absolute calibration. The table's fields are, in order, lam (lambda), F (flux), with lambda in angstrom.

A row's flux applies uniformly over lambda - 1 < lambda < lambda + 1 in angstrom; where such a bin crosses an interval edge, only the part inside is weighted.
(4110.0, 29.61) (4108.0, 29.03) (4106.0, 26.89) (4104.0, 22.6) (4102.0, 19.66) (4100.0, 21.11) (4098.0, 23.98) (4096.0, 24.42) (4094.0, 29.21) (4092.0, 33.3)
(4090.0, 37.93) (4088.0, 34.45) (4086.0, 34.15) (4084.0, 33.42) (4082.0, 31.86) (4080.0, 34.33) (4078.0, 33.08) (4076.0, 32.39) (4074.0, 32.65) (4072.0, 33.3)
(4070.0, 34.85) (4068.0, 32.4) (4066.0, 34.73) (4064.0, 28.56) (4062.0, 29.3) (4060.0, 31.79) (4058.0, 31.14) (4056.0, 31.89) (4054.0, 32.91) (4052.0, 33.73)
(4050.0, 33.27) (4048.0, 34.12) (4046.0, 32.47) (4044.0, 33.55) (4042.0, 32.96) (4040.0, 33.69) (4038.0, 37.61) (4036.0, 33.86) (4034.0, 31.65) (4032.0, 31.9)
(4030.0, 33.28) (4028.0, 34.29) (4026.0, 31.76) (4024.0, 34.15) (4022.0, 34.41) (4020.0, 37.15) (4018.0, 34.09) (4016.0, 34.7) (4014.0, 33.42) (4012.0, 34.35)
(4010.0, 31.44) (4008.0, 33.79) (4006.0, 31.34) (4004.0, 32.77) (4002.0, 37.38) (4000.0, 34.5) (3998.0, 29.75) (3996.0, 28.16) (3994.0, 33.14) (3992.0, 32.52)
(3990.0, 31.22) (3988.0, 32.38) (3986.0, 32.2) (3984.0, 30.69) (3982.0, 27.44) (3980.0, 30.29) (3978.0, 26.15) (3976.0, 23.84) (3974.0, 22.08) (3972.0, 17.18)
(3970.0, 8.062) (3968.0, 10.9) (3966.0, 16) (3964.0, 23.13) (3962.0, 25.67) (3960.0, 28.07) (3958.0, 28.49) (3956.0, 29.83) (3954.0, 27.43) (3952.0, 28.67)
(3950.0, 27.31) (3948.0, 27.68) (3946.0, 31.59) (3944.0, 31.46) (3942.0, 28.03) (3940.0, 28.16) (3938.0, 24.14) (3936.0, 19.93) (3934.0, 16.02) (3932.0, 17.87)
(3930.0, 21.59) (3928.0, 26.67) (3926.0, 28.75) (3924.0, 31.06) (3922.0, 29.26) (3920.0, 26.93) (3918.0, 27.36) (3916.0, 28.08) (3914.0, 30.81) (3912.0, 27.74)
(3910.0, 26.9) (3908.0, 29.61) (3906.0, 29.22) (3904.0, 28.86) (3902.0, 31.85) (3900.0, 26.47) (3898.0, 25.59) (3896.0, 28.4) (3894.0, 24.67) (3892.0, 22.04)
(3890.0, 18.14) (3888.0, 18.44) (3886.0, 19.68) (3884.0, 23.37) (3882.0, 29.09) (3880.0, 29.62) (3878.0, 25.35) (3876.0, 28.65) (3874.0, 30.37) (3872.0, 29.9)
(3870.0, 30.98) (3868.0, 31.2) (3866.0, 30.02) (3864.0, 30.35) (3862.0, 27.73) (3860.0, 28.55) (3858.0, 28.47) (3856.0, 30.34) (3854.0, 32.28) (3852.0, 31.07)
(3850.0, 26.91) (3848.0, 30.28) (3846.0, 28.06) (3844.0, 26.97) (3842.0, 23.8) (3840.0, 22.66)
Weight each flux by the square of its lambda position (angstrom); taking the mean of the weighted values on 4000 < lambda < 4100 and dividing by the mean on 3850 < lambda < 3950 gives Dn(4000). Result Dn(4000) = 1.3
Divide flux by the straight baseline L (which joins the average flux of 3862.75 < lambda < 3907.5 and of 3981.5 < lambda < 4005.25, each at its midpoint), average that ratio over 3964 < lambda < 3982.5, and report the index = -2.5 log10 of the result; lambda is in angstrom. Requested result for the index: 0.47 mag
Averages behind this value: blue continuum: 27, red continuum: 31.9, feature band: 20.2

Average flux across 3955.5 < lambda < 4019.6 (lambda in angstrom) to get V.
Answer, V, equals 28.4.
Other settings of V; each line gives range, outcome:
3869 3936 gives 26.2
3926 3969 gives 24.8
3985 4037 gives 33.1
